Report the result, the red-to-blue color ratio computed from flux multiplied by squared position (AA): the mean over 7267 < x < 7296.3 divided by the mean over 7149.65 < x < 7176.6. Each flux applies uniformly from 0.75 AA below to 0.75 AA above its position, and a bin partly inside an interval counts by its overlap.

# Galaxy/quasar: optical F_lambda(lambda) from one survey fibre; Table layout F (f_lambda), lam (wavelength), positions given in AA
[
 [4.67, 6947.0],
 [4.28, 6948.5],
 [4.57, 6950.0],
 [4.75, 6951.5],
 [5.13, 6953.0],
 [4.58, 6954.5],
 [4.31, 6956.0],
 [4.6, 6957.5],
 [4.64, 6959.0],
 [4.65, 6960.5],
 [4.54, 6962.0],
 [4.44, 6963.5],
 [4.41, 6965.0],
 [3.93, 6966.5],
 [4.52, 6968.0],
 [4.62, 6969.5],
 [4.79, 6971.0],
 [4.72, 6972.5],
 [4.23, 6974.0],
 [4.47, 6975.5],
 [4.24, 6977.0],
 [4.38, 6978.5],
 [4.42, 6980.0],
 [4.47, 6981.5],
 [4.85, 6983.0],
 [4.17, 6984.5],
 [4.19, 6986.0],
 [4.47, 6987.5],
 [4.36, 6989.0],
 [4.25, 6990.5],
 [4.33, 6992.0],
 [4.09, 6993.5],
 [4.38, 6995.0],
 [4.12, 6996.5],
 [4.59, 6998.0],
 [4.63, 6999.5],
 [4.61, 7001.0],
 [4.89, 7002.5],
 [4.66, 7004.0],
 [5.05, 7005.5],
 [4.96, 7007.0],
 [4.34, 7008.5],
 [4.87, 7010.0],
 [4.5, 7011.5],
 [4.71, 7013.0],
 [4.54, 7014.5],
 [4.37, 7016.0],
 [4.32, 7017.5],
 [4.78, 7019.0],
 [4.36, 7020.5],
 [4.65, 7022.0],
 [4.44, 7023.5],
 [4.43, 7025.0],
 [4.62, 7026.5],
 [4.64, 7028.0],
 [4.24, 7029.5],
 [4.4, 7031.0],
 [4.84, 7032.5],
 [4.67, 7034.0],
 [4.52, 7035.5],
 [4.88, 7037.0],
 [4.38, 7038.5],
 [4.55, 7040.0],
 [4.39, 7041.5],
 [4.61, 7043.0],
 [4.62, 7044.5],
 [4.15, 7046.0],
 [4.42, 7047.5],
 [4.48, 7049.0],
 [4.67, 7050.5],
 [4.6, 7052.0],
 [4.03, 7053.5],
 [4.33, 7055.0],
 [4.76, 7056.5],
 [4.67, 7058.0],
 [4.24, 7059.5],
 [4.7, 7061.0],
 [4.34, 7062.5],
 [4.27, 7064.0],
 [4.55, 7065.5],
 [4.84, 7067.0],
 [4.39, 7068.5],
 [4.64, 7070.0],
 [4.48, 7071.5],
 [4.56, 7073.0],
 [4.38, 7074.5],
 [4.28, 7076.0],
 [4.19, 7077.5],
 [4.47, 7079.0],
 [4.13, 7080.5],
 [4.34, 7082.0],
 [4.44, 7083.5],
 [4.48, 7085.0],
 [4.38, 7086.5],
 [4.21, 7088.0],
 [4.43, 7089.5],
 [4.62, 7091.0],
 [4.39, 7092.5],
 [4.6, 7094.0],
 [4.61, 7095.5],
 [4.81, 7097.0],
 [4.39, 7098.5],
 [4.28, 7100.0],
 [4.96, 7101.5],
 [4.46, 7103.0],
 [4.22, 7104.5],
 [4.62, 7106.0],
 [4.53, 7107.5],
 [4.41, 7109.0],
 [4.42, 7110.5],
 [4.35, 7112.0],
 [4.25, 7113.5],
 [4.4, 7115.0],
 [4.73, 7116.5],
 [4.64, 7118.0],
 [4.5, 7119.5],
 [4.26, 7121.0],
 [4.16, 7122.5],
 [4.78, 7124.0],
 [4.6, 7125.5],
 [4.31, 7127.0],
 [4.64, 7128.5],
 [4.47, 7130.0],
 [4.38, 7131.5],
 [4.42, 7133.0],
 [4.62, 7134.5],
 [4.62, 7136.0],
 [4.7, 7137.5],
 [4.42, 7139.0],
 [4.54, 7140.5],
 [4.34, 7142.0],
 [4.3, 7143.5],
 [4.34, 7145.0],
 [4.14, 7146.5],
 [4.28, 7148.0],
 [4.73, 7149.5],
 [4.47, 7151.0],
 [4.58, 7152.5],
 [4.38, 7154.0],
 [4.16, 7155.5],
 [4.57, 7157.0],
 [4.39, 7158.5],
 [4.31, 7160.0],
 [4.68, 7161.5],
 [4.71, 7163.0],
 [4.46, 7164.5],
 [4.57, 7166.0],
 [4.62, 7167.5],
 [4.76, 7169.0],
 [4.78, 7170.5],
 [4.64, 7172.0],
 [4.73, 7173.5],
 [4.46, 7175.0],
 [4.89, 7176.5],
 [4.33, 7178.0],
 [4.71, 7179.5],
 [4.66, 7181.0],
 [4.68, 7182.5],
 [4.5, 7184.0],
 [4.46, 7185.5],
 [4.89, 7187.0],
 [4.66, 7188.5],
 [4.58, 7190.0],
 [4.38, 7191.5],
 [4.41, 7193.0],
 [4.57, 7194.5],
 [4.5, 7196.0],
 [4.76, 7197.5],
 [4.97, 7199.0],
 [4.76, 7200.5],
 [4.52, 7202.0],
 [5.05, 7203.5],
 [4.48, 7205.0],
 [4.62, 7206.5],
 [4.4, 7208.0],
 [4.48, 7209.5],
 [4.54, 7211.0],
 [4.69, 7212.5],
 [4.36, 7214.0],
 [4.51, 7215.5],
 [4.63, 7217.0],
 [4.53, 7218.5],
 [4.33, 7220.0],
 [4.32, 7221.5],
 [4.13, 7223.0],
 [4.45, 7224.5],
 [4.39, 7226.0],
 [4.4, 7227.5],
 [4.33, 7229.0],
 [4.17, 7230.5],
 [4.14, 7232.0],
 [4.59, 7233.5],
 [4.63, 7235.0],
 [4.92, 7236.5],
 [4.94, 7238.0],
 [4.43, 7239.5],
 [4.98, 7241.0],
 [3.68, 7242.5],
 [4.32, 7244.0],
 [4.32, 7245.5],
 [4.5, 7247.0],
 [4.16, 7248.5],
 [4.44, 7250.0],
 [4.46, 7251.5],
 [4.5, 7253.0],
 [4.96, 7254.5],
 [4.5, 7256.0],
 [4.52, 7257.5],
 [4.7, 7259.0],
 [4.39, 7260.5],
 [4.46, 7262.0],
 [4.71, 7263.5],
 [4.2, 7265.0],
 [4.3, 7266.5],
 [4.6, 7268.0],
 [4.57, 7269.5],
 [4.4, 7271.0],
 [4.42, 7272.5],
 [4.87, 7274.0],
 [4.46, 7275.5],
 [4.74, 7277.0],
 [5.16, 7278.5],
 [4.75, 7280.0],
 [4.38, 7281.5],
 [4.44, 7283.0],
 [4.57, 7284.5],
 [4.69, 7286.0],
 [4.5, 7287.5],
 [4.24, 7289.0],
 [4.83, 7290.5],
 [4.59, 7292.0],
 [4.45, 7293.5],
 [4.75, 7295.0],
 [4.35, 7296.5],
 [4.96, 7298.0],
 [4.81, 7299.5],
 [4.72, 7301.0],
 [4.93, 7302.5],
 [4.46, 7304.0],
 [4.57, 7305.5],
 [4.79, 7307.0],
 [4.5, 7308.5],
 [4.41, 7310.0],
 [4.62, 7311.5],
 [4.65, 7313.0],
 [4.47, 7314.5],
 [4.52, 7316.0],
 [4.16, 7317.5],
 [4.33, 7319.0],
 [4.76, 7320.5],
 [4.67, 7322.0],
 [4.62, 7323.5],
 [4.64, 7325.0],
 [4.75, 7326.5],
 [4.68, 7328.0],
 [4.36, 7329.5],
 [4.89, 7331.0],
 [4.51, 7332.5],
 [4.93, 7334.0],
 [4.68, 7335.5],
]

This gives 1.04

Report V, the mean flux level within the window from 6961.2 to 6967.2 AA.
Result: 4.34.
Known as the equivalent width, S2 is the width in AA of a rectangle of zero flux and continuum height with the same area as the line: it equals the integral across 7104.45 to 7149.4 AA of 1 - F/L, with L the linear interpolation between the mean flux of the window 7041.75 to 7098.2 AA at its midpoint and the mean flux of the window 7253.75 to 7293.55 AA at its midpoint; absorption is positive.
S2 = 0.4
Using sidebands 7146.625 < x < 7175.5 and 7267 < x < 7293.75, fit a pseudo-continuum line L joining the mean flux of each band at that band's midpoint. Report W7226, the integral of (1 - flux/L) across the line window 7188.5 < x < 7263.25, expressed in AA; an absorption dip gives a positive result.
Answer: 0.9 AA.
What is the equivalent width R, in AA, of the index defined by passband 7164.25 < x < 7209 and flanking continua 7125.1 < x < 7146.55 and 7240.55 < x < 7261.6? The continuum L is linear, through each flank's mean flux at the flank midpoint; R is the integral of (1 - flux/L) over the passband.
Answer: -1.7 AA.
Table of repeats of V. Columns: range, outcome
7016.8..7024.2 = 4.51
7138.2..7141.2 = 4.48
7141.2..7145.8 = 4.33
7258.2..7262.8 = 4.52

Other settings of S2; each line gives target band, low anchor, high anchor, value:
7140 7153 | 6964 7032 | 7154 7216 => 0.5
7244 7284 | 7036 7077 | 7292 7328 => 0.5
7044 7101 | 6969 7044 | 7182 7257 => 0.8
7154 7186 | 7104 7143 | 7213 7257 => -0.8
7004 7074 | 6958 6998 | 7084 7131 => -1.5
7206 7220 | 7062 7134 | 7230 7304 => 0.0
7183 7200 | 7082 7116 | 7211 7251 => -0.6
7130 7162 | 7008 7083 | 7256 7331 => 0.6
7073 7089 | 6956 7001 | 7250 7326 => 0.5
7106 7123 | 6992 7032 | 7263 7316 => 0.5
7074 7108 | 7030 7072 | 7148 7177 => 0.7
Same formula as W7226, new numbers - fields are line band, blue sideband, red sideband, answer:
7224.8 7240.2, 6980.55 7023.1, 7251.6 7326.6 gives 0.3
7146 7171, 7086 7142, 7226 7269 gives -0.1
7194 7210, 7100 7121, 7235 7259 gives -0.5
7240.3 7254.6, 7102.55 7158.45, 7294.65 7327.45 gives 0.5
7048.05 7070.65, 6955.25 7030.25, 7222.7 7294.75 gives 0.0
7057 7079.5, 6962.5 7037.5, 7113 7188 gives 0.2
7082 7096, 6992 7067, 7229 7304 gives 0.3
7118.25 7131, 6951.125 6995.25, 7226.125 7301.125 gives 0.1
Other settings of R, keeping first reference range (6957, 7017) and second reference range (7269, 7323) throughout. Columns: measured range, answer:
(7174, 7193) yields -0.14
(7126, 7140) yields 0.11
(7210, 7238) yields 0.69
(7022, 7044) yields -0.17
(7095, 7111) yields 0.06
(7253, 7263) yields 0.00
